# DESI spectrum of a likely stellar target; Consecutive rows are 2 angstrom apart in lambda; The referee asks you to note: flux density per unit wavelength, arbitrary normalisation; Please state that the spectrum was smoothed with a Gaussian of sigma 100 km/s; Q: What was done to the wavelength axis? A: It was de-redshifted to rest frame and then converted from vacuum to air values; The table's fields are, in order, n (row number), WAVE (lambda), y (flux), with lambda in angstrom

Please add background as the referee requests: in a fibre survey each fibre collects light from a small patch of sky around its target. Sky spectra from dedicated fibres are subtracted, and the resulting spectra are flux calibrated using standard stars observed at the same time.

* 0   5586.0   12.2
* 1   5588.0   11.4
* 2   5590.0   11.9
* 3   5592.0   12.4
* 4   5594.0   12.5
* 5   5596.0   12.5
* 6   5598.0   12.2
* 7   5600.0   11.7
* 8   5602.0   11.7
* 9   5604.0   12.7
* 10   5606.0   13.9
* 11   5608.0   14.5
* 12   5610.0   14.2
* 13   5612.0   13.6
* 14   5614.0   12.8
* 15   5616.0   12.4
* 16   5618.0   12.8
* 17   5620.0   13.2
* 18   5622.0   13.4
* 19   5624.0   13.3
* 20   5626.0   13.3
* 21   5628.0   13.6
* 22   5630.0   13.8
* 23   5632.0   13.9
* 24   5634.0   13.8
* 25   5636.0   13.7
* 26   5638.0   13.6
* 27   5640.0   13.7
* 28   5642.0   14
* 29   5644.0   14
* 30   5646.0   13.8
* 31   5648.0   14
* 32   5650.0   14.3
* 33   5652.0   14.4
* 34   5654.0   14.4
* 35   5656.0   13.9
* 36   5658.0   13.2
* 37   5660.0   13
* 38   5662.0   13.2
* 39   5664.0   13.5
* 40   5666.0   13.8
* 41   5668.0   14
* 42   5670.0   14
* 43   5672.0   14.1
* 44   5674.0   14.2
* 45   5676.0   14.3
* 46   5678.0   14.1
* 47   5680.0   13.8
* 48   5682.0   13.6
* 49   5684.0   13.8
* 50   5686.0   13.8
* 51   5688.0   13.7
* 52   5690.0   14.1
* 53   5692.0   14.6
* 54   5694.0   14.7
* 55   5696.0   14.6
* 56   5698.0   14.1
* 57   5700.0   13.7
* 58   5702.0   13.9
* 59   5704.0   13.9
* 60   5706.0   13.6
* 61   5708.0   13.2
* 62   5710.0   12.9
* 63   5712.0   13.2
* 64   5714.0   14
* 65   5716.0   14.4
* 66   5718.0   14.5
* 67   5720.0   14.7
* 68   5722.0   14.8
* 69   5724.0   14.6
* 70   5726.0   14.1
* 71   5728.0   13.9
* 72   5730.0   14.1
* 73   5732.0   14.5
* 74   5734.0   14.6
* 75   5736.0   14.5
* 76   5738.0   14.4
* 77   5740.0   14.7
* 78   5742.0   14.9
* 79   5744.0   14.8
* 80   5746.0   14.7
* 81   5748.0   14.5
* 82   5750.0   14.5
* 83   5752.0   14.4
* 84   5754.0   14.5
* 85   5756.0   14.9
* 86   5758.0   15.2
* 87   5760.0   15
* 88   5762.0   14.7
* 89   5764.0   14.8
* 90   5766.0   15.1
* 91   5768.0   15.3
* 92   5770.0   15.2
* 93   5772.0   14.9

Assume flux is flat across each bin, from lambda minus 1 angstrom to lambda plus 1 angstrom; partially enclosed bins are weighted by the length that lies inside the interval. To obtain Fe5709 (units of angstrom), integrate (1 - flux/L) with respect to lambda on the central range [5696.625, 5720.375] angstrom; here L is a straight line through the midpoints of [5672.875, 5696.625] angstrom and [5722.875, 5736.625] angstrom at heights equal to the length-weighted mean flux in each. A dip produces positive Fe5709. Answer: 0.7 angstrom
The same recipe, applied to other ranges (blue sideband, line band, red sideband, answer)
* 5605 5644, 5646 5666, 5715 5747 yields 0.1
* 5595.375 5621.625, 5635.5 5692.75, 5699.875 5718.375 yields -2.2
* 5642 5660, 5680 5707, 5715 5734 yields 0.4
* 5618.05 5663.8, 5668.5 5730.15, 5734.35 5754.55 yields 0.7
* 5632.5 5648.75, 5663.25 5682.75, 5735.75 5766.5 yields 0.2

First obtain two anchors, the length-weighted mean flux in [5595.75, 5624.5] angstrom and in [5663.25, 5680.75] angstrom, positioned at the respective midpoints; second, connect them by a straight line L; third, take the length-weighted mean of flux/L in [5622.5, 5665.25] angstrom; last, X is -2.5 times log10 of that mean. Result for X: -0.02 mag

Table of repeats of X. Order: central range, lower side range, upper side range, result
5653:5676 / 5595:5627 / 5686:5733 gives -0.015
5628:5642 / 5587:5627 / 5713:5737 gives -0.045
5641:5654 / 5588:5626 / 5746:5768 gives -0.058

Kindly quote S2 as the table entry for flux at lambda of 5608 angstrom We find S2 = 14.5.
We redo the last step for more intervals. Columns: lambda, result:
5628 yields 13.6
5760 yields 15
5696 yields 14.6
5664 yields 13.5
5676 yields 14.3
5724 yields 14.6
